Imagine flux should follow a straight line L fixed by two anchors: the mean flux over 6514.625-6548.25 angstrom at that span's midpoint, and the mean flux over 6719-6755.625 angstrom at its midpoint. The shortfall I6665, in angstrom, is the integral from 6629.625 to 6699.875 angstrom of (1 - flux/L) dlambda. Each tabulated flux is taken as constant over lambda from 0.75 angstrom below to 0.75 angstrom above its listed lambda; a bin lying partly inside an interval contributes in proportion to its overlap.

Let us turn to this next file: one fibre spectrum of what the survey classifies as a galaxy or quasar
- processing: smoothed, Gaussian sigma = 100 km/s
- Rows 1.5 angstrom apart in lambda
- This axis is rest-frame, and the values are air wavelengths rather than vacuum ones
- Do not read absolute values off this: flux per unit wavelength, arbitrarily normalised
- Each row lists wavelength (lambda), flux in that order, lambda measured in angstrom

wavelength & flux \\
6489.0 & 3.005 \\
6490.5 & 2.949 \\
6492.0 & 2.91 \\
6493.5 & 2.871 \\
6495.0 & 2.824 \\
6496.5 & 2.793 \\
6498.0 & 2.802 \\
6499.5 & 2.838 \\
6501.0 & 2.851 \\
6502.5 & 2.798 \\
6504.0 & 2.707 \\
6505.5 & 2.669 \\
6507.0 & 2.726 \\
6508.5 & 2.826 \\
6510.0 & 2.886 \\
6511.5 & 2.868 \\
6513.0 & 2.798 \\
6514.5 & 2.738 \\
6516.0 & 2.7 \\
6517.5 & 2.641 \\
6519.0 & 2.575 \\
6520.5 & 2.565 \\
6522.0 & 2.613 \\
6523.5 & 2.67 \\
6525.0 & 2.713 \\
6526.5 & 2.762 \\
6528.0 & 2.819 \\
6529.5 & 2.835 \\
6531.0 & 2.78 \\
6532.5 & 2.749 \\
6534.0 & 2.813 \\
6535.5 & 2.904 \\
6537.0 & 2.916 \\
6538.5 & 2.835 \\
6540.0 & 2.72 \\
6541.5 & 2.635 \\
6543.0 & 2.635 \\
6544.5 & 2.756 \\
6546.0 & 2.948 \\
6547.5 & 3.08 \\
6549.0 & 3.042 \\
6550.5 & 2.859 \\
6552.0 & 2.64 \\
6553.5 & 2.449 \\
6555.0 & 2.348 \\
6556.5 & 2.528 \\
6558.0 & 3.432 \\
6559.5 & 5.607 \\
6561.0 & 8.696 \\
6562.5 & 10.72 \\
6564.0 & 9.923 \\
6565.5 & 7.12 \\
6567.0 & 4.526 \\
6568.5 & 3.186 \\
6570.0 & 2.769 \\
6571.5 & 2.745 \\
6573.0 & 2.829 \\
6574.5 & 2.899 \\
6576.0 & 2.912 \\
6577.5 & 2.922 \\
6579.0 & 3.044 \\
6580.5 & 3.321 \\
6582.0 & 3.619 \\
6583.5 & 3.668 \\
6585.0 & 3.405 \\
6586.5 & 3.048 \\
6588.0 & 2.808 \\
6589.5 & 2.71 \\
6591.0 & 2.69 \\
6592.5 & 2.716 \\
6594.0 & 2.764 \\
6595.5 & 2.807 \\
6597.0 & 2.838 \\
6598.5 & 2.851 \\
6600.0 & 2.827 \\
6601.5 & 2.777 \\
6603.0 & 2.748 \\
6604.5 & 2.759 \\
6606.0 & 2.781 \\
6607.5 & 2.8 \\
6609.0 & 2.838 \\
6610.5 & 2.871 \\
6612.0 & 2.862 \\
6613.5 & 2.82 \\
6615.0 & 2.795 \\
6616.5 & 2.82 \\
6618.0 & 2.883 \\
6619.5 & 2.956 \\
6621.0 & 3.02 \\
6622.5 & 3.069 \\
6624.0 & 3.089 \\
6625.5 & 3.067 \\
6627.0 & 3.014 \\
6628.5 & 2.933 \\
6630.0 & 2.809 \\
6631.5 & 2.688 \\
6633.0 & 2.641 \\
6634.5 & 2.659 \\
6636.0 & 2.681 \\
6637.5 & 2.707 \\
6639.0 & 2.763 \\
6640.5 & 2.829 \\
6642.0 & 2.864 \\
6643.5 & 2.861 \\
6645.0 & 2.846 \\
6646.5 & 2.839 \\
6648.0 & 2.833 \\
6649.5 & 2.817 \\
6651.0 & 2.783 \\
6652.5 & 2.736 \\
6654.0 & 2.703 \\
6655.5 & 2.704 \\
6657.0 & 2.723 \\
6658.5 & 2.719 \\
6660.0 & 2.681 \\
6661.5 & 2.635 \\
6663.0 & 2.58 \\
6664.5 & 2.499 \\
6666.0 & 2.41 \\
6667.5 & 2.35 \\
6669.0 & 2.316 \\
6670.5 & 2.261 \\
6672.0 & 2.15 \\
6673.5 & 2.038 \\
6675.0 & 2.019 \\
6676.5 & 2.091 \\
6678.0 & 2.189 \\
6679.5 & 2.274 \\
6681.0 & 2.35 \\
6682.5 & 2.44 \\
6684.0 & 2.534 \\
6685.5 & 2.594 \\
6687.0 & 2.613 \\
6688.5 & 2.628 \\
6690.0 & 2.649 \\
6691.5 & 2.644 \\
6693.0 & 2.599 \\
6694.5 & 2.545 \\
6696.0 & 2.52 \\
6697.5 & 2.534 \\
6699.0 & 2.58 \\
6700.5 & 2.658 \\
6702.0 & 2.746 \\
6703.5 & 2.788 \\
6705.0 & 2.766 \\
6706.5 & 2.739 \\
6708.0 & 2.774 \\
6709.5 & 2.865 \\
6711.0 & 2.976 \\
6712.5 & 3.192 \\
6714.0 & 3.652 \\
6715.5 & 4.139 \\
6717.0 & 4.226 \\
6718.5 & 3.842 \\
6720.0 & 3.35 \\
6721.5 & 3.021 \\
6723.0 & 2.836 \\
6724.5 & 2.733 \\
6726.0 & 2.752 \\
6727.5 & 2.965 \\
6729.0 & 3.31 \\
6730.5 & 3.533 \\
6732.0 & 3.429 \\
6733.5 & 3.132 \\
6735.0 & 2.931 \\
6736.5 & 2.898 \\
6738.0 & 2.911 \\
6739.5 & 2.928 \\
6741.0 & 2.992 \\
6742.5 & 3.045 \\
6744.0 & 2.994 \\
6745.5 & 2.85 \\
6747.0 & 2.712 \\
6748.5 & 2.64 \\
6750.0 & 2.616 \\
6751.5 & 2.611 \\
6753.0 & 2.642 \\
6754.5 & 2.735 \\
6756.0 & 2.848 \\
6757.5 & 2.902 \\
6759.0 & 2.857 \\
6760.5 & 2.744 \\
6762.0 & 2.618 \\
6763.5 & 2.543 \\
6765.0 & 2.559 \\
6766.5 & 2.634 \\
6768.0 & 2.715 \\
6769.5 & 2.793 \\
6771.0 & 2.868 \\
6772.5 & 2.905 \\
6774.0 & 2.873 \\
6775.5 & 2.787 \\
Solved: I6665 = 7.5 angstrom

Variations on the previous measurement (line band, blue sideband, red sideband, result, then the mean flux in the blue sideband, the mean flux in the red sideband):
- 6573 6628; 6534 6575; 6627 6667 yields 6.2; 3.9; 2.73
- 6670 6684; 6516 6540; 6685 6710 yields 2.4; 2.74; 2.66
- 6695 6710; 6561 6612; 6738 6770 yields 1.7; 3.62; 2.76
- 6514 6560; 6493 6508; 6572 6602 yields 0.5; 2.79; 2.97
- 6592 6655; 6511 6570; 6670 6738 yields 6.8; 3.54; 2.81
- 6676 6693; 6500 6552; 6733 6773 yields 2.0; 2.78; 2.8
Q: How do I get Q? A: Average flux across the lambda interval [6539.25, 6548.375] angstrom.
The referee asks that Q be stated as 2.8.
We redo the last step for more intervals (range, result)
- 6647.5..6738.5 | 2.77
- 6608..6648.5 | 2.85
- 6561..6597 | 3.95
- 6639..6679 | 2.56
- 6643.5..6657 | 2.78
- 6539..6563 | 3.74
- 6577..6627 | 2.94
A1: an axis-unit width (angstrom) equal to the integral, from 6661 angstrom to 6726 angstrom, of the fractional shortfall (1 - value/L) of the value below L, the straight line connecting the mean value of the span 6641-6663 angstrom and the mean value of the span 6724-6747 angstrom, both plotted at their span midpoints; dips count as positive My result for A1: 4.3 angstrom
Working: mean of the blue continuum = 2.76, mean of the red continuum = 3.02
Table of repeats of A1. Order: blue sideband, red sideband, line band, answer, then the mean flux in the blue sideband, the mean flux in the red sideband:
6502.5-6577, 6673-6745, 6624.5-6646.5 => 1.9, 3.38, 2.86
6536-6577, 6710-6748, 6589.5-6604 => 3.7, 3.9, 3.17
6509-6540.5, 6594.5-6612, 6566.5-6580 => -1.4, 2.76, 2.81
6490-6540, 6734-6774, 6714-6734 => -4.0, 2.78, 2.79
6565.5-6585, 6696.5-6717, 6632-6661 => 3.7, 3.36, 3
